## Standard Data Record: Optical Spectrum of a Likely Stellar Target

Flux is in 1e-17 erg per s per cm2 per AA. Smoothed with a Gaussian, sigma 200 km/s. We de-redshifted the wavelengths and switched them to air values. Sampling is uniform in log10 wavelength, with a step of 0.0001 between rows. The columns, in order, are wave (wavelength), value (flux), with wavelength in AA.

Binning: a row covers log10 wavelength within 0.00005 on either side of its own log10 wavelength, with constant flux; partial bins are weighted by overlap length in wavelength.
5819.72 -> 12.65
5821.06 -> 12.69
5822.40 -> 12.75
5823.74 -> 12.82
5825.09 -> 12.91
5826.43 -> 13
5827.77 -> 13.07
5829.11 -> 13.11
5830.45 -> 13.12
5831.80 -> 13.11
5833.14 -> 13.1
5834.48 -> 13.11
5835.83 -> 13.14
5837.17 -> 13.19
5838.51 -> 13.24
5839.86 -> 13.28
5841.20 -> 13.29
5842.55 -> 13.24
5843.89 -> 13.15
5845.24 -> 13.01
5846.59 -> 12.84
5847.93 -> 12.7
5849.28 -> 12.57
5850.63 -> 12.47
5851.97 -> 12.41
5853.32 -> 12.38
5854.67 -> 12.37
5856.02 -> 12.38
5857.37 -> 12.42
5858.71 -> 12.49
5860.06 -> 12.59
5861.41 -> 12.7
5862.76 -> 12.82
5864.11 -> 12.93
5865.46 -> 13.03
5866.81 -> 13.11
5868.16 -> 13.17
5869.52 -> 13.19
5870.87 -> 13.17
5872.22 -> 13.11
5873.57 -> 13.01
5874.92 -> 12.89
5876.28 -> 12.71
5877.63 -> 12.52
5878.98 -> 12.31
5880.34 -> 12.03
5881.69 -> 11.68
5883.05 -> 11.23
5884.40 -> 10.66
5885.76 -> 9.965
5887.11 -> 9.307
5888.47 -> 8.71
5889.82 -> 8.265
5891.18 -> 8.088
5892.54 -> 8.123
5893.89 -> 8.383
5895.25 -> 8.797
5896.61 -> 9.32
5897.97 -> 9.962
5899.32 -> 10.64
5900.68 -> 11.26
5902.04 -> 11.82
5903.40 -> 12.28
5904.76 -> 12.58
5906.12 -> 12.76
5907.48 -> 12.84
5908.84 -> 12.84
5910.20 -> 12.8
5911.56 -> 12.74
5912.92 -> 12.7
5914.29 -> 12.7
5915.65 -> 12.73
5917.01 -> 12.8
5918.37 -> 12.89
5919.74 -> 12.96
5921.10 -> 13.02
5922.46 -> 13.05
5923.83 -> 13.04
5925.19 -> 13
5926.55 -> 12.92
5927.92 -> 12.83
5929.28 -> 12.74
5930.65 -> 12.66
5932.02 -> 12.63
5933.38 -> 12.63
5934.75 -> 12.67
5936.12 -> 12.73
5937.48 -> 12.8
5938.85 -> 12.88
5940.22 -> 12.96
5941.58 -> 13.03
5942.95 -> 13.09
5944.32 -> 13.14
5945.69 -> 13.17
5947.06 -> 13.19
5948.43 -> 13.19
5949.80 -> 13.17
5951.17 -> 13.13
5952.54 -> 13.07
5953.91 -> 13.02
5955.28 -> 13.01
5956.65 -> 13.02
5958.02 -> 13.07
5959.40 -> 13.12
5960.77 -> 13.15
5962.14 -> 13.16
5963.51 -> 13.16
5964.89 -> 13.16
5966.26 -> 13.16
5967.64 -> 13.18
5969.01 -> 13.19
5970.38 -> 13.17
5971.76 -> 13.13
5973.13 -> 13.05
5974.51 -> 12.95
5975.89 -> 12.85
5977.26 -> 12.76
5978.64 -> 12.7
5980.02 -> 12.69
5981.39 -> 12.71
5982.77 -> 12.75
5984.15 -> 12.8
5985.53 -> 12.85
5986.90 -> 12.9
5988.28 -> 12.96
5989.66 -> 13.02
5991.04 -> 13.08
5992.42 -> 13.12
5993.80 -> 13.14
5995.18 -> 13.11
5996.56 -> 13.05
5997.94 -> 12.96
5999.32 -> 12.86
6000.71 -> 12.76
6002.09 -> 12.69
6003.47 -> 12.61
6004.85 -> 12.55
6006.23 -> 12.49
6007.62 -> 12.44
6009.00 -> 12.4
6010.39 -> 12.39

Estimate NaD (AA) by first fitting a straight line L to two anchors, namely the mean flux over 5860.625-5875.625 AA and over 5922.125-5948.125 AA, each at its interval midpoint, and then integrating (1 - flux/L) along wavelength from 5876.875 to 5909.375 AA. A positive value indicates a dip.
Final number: 5.7 AA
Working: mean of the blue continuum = 13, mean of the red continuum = 12.9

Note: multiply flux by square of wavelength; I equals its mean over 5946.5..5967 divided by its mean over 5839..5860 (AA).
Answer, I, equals 1.07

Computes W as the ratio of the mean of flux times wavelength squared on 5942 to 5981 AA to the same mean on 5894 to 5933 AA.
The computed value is 1.09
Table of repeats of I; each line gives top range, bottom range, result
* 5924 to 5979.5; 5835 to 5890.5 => 1.09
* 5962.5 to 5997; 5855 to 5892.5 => 1.14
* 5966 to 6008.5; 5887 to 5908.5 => 1.29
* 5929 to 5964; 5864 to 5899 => 1.20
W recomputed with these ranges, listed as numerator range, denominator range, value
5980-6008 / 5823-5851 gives 1.04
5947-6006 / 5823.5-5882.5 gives 1.05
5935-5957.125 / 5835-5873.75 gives 1.04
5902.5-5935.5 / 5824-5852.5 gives 1.01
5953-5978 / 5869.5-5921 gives 1.16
